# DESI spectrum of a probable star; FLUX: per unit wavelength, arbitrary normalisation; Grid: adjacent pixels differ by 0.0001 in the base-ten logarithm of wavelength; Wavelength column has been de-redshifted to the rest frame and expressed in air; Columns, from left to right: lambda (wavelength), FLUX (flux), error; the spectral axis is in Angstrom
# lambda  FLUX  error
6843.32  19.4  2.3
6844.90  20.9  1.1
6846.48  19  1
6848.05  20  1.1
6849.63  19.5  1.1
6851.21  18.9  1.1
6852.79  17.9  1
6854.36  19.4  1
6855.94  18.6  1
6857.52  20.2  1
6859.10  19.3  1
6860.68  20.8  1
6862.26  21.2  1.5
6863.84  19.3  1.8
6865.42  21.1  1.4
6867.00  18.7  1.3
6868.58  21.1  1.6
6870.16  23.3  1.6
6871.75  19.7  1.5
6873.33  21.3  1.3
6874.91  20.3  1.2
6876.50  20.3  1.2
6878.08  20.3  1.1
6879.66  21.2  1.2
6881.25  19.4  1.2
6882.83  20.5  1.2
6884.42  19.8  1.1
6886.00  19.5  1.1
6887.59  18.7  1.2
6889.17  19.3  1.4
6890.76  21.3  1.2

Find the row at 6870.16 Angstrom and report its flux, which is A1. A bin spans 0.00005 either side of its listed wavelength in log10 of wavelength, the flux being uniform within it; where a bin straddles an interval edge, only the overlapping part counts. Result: 23.3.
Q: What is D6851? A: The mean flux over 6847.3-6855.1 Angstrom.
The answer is 19.1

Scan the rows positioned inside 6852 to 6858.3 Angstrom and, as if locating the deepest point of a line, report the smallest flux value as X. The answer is 17.9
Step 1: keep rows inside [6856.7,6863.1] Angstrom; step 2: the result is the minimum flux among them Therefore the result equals 19.3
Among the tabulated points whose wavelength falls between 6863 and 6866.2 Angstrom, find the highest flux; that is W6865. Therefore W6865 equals 21.1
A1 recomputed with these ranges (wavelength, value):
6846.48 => 19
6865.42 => 21.1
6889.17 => 19.3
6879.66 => 21.2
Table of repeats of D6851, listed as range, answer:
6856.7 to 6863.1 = 20.4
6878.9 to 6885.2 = 20.2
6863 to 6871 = 20.7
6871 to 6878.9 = 20.4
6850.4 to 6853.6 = 18.4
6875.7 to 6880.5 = 20.6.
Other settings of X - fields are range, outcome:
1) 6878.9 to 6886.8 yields 19.4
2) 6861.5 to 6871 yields 18.7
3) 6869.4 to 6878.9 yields 19.7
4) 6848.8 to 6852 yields 18.9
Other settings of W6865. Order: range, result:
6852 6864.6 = 21.2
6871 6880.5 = 21.3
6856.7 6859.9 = 20.2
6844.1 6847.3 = 20.9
